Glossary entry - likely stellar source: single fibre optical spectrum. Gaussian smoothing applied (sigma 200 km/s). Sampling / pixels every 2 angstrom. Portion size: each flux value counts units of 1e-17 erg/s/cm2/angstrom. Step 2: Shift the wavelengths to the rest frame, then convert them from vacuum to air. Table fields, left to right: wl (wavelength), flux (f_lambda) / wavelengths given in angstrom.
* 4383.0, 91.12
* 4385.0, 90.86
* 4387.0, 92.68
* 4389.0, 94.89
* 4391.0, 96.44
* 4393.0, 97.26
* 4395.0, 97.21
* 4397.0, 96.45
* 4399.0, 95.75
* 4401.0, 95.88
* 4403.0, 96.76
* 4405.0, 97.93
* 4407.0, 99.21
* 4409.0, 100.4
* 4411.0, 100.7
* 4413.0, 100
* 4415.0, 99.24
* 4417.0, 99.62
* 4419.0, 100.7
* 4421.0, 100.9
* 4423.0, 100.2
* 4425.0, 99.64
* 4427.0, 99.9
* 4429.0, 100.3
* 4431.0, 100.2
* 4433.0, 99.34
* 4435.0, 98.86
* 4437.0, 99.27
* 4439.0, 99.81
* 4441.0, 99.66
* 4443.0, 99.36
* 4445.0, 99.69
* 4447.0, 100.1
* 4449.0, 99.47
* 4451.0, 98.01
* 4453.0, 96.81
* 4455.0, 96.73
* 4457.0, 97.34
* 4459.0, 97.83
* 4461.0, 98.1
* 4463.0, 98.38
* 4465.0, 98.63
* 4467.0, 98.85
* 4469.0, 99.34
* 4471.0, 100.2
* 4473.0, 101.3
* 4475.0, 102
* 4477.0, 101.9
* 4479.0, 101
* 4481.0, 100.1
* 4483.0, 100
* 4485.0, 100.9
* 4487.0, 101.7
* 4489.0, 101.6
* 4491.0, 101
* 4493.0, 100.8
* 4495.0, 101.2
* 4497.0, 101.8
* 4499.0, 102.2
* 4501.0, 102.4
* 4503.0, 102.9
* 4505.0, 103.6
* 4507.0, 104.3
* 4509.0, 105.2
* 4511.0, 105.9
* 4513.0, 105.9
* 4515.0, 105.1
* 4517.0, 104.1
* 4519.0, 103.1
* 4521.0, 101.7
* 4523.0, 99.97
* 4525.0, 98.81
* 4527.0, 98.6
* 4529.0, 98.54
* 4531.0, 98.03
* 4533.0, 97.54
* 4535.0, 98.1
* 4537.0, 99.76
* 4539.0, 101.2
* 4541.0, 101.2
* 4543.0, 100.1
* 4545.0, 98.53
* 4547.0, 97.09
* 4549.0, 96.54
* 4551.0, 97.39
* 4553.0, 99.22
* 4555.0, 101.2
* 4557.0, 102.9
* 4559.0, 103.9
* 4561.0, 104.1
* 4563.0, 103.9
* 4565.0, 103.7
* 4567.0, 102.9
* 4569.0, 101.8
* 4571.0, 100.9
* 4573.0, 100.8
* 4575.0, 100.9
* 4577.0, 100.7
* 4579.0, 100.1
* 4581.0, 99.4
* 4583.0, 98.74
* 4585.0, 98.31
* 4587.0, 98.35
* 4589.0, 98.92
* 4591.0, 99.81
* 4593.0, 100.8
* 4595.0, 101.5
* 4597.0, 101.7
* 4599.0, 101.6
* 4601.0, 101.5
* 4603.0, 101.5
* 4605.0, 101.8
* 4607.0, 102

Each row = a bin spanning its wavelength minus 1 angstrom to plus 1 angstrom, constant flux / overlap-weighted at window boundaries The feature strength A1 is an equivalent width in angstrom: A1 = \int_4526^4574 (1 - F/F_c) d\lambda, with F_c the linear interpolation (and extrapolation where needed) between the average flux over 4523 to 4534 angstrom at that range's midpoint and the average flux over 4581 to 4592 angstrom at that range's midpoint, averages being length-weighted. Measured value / -0.8 angstrom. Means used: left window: 98.5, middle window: 100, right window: 98.9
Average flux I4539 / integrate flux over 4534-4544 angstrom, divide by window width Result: 100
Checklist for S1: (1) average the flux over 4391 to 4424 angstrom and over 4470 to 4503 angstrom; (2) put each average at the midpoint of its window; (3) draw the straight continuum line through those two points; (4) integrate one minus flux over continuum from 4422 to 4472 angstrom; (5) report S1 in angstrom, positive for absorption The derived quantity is 0.4 angstrom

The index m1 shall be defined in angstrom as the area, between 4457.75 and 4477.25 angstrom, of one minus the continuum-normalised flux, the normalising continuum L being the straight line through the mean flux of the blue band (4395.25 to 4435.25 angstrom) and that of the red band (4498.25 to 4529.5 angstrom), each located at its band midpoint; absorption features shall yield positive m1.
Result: 0.3 angstrom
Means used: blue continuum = 99.1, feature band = 99.5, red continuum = 103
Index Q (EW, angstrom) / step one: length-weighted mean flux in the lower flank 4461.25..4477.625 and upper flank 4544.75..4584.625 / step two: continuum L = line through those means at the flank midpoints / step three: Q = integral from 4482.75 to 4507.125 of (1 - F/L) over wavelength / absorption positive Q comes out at -0.4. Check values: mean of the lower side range 99.9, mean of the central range 102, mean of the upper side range 101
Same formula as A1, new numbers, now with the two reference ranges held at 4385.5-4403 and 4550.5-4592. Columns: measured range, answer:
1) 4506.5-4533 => -0.7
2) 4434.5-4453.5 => -0.4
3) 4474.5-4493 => -0.5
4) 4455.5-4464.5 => 0.0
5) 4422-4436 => -0.4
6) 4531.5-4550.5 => 0.2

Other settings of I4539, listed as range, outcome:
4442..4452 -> 99.3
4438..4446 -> 99.6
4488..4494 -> 101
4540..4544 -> 101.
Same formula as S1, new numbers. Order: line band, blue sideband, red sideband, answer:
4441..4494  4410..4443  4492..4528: 0.8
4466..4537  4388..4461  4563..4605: -1.2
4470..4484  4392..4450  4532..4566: -0.2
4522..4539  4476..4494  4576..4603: 0.3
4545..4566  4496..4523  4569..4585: 0.1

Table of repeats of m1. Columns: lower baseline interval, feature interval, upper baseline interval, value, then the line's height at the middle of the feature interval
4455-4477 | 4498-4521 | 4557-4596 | -0.9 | 99.9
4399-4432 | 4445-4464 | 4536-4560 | 0.3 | 99.5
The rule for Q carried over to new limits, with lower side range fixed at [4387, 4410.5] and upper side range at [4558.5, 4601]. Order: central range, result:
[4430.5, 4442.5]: -0.2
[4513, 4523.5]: -0.4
